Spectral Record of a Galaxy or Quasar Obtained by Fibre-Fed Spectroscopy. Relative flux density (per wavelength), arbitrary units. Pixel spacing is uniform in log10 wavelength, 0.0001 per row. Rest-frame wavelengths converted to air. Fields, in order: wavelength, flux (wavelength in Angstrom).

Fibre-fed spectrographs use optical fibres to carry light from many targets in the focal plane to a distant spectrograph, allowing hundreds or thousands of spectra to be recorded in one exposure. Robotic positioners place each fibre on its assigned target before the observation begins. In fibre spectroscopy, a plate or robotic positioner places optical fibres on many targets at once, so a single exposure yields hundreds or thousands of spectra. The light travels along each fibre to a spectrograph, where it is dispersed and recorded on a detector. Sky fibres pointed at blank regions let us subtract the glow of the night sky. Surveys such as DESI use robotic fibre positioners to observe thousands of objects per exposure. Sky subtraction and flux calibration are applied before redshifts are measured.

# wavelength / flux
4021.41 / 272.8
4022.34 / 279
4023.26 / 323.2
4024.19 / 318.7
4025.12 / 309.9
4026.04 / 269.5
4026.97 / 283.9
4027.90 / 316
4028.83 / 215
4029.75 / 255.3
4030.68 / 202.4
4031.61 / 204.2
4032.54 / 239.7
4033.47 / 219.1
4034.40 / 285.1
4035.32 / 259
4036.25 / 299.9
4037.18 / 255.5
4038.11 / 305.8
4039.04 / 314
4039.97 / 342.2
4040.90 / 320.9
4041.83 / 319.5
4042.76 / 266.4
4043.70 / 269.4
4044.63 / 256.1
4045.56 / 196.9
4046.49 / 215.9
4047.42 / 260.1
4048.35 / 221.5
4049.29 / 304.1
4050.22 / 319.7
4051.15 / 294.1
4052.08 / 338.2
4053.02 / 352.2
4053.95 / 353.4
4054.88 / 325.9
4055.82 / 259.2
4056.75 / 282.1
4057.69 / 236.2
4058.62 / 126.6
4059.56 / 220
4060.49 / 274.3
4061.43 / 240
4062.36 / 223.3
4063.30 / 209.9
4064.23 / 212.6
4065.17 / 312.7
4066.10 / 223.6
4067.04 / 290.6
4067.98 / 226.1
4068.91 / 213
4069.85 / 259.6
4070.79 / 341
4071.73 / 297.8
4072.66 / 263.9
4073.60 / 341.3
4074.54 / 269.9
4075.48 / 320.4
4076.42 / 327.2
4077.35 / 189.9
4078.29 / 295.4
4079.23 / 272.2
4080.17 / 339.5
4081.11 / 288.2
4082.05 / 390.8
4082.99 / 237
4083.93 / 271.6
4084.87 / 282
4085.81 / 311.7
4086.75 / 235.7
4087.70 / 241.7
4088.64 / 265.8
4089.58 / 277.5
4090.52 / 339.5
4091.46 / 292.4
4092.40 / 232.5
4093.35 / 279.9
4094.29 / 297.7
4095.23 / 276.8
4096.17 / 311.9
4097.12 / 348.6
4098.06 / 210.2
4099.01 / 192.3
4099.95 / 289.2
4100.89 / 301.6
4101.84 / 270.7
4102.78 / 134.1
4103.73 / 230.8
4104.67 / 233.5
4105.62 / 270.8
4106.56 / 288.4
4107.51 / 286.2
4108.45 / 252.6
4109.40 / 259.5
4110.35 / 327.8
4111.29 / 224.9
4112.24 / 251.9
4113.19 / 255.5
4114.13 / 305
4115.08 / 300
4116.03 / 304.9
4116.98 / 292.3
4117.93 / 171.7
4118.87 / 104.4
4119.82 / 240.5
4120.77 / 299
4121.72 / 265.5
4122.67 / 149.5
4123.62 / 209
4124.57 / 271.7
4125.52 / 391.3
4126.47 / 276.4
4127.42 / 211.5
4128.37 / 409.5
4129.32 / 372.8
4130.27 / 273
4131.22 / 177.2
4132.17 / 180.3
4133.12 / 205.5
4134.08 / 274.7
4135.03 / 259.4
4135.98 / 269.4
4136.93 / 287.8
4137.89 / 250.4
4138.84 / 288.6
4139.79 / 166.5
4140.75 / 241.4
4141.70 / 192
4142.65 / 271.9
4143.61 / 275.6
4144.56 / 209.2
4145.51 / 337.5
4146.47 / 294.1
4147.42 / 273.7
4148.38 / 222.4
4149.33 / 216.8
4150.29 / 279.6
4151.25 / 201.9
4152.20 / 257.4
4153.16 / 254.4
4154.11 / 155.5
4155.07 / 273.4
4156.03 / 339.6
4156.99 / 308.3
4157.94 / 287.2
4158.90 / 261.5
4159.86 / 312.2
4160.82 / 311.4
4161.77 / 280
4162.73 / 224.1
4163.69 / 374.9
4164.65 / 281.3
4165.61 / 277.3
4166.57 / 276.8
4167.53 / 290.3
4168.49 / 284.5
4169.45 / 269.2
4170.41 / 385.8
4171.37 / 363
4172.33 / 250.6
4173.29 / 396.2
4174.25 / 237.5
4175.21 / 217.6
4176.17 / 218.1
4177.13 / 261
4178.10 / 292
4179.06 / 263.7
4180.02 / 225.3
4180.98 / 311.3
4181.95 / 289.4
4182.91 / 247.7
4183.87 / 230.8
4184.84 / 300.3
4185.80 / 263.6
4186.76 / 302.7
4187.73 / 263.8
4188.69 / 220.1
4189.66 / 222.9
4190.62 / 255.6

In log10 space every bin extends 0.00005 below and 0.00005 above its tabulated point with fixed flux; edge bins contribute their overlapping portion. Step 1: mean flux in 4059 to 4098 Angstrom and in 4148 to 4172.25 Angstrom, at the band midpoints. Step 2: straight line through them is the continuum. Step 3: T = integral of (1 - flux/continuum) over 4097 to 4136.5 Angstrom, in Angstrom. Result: 2.9 Angstrom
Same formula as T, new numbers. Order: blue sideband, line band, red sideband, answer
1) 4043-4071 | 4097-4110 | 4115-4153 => 0.19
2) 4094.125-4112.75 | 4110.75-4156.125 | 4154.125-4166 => 3.59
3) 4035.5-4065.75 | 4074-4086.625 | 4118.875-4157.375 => -1.13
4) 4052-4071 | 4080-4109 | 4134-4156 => -1.81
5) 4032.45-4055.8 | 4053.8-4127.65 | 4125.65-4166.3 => 2.93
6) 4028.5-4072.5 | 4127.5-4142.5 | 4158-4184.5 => 1.18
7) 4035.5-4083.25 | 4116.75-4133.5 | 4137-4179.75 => 1.43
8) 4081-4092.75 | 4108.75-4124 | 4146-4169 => 1.67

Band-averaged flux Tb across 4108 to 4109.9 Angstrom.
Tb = 256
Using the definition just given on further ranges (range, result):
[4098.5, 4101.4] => 260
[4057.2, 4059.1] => 182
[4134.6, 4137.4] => 273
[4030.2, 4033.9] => 216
